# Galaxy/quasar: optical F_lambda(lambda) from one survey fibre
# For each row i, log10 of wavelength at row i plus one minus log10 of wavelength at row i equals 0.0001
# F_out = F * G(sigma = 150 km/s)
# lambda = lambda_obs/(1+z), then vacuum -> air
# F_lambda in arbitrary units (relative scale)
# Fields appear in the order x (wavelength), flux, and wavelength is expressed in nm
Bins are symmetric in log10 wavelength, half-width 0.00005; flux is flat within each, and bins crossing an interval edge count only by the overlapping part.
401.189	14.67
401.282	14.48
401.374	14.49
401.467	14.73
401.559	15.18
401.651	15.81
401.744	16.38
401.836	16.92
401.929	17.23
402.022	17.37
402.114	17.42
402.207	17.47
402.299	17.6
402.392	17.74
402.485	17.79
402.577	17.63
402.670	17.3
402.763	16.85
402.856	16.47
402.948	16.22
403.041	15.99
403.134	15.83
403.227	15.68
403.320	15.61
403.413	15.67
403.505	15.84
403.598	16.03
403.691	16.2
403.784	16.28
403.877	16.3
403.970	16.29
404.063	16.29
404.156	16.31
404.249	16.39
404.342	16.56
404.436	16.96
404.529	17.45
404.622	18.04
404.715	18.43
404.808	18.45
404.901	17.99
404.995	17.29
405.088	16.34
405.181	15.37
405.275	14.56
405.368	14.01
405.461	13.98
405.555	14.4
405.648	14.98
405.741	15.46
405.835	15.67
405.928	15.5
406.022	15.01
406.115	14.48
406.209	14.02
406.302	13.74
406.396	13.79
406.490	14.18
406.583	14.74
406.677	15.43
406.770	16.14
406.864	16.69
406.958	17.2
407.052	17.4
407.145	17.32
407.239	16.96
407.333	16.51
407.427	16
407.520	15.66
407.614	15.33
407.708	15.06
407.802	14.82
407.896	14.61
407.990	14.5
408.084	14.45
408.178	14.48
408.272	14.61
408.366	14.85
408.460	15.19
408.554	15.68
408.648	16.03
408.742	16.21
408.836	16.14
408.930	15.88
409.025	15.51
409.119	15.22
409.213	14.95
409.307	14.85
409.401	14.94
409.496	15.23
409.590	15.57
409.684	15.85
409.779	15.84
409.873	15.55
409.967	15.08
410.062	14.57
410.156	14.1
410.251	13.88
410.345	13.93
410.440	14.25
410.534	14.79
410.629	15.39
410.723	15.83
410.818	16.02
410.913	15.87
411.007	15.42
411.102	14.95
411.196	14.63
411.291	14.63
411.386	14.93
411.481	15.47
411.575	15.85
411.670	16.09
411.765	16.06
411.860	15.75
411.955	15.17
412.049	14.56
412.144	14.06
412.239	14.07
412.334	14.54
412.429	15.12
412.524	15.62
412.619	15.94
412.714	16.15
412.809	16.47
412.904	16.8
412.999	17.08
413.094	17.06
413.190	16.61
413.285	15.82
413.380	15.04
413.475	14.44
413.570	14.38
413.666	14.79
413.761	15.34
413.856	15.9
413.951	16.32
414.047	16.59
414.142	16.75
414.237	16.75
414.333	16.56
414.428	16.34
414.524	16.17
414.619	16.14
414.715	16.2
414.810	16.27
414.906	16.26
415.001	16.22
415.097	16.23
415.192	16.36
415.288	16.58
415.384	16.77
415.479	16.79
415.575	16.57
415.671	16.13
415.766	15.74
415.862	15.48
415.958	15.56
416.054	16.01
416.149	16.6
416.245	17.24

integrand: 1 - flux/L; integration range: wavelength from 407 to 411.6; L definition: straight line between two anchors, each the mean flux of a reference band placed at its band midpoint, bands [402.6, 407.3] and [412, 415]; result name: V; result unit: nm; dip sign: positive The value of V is 0.17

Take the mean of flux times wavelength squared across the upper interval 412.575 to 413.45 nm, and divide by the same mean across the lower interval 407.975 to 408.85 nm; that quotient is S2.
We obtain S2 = 1.1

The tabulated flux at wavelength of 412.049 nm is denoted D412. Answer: 14.56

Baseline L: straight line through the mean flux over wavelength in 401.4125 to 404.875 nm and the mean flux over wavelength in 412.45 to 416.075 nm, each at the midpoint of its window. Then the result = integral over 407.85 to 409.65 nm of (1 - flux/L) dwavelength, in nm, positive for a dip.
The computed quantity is 0.129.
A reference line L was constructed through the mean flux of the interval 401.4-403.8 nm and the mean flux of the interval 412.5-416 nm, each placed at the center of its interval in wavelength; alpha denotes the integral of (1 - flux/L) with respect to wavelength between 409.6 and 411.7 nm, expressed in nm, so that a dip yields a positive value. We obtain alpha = 0.14 nm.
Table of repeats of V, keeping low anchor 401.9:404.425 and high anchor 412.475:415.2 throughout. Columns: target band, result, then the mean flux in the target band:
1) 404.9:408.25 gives 0.222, 15.3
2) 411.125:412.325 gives 0.082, 15.1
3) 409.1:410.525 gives 0.120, 14.9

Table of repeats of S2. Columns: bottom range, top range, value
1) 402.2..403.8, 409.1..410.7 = 0.93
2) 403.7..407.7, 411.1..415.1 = 1.02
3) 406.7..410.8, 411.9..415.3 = 1.05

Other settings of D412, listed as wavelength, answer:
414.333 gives 16.56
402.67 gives 17.3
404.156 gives 16.31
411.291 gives 14.63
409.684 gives 15.85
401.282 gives 14.48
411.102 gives 14.95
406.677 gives 15.43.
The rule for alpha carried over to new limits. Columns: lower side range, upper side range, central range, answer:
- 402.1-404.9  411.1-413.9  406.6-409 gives 0.07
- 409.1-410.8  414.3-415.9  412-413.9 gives 0.03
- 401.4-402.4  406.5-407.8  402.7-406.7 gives 0.12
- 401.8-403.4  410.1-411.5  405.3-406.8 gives 0.13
